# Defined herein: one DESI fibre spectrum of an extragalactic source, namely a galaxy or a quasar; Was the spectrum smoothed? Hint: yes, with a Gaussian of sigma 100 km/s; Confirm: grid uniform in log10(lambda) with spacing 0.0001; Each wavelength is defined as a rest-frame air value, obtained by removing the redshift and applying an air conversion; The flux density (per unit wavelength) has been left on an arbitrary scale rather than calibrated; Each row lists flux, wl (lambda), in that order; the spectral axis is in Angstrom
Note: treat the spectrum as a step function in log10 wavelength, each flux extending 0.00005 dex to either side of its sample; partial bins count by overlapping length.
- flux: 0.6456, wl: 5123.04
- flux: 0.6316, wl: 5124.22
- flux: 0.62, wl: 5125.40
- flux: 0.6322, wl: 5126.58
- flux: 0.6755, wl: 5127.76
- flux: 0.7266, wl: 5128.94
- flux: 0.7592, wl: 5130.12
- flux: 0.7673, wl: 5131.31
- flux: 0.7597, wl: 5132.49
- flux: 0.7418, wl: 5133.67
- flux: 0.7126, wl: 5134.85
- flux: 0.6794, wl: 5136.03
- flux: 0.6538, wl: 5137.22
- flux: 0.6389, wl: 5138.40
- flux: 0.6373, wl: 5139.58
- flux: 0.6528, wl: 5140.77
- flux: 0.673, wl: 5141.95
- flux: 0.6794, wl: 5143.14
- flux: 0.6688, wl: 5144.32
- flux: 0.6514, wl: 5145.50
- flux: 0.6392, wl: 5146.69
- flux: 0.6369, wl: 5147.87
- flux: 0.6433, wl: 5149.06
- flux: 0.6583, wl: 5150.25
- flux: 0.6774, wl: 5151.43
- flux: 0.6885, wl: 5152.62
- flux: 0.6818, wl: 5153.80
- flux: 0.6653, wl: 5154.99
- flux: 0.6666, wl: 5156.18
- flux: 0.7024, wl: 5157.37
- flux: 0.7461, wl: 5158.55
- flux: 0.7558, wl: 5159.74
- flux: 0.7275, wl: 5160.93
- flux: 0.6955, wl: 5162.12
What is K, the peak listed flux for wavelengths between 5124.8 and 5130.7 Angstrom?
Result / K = 0.7592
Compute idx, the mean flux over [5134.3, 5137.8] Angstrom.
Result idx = 0.681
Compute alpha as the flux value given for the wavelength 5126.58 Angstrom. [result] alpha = 0.6322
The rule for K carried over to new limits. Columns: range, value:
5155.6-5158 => 0.7024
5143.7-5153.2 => 0.6885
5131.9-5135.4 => 0.7597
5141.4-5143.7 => 0.6794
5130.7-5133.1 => 0.7673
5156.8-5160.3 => 0.7558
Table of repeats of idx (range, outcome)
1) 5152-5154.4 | 0.685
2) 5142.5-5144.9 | 0.674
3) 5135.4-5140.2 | 0.652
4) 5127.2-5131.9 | 0.732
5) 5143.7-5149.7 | 0.648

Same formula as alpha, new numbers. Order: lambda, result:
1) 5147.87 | 0.6369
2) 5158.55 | 0.7461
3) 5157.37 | 0.7024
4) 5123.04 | 0.6456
